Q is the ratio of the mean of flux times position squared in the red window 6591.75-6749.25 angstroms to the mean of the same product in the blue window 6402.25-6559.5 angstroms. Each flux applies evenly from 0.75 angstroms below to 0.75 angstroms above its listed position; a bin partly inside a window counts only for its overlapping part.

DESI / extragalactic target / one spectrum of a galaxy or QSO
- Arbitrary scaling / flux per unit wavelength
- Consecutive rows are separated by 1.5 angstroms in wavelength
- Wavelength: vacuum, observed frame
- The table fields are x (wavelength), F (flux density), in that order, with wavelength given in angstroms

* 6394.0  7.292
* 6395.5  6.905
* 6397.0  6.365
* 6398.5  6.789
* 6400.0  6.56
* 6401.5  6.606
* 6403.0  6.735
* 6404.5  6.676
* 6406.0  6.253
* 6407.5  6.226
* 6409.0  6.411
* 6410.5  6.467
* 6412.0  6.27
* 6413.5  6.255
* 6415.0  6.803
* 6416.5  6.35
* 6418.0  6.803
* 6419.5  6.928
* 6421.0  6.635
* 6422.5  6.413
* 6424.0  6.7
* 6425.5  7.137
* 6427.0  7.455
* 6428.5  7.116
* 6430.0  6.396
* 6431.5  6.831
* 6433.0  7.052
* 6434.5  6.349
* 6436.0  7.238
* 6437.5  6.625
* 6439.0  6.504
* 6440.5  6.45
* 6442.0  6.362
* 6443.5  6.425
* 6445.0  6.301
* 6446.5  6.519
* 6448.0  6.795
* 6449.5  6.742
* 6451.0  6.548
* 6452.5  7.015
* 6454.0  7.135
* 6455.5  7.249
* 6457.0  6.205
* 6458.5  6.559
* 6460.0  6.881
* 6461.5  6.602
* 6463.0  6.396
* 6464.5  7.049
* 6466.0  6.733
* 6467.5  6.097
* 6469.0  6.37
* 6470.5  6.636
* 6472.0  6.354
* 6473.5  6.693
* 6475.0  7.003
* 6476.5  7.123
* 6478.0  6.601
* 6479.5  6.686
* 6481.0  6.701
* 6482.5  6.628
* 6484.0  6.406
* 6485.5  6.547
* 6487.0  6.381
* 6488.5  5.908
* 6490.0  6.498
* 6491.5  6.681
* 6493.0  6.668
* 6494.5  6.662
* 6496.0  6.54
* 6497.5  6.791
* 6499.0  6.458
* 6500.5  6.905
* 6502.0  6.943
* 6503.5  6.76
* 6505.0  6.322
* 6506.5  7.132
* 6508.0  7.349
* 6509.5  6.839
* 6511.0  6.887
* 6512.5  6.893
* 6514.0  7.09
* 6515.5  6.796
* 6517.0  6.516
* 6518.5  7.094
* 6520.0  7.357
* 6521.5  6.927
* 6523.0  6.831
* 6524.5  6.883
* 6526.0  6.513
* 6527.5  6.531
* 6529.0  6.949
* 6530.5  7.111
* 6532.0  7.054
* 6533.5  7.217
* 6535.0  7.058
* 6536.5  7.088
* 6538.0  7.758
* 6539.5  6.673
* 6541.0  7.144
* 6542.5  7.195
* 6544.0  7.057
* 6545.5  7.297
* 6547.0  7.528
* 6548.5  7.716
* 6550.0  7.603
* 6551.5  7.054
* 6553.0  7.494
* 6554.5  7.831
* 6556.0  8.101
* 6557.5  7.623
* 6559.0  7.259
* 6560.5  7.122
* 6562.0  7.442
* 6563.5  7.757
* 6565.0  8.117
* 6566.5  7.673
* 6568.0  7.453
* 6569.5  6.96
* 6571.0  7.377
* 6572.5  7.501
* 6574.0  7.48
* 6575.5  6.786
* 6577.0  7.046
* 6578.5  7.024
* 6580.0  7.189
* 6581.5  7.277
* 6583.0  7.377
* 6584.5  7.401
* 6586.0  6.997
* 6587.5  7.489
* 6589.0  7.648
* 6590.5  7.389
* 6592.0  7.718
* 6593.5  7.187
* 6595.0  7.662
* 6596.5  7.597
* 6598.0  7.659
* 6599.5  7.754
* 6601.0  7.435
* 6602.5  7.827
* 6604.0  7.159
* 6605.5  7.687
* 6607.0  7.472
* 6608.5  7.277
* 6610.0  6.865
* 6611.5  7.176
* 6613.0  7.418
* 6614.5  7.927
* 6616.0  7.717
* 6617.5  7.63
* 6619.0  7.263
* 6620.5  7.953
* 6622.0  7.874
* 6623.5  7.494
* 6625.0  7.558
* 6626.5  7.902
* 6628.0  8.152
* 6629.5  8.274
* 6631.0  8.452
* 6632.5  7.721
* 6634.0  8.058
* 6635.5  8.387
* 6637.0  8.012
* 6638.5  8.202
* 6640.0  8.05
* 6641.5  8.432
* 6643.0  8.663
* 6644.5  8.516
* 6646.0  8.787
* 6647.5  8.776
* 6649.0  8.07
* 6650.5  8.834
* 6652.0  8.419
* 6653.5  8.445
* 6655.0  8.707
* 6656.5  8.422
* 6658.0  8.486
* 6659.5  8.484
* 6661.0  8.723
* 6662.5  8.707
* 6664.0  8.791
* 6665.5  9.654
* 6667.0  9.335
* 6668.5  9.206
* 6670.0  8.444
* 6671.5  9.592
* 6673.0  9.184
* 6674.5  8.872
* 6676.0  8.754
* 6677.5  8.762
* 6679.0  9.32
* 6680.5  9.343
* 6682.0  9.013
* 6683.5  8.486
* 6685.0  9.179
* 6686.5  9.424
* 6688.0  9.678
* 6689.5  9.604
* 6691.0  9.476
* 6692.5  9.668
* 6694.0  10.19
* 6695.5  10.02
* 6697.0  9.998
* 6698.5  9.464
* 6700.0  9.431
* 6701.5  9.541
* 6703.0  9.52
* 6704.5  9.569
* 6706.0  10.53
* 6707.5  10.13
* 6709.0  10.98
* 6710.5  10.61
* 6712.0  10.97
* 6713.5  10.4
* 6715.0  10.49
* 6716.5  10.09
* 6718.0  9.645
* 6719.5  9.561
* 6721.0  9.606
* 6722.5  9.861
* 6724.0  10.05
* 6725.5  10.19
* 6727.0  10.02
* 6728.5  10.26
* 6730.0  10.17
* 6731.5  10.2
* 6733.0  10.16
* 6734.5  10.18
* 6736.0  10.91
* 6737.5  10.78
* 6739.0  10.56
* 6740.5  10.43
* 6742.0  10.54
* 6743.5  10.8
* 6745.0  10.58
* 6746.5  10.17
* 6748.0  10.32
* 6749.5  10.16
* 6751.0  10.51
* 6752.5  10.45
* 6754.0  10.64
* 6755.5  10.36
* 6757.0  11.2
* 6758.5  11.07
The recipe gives 1.40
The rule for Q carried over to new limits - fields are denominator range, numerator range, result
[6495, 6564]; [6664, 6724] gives 1.43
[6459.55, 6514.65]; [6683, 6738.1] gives 1.60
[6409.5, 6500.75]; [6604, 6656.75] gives 1.27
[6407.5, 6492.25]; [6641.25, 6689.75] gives 1.43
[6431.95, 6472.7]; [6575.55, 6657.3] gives 1.24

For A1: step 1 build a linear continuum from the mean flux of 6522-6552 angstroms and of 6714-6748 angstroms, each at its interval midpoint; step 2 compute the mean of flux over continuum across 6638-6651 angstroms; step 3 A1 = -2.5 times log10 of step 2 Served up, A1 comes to 0.05 mag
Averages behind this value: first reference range 7.11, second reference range 10.2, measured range 8.48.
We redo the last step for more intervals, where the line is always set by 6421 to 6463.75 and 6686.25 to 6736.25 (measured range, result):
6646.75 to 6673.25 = 0.072 mag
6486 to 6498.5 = 0.127 mag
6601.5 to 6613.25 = 0.186 mag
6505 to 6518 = 0.098 mag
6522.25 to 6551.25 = 0.110 mag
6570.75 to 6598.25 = 0.152 mag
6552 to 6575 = 0.092 mag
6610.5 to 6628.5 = 0.162 mag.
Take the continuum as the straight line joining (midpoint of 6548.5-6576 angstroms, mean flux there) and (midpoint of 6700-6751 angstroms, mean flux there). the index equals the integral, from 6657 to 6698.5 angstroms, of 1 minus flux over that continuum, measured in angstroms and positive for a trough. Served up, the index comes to 1.0 angstroms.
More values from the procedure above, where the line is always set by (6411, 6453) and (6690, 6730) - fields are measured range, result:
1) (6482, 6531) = 5.3 angstroms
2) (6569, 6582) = 1.9 angstroms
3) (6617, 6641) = 2.9 angstroms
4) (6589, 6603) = 1.7 angstroms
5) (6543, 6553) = 0.9 angstroms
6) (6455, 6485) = 2.1 angstroms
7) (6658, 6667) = 0.5 angstroms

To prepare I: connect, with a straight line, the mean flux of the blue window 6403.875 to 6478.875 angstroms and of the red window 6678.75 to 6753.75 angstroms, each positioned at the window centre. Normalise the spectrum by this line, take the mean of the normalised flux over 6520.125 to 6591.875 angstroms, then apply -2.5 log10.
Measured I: 0.11 mag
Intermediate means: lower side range 6.65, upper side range 10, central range 7.28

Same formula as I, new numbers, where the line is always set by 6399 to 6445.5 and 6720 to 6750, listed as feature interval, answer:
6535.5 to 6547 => 0.12 mag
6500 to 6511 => 0.11 mag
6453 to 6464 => 0.05 mag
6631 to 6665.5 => 0.10 mag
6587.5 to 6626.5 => 0.17 mag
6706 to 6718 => -0.05 mag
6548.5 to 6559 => 0.08 mag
